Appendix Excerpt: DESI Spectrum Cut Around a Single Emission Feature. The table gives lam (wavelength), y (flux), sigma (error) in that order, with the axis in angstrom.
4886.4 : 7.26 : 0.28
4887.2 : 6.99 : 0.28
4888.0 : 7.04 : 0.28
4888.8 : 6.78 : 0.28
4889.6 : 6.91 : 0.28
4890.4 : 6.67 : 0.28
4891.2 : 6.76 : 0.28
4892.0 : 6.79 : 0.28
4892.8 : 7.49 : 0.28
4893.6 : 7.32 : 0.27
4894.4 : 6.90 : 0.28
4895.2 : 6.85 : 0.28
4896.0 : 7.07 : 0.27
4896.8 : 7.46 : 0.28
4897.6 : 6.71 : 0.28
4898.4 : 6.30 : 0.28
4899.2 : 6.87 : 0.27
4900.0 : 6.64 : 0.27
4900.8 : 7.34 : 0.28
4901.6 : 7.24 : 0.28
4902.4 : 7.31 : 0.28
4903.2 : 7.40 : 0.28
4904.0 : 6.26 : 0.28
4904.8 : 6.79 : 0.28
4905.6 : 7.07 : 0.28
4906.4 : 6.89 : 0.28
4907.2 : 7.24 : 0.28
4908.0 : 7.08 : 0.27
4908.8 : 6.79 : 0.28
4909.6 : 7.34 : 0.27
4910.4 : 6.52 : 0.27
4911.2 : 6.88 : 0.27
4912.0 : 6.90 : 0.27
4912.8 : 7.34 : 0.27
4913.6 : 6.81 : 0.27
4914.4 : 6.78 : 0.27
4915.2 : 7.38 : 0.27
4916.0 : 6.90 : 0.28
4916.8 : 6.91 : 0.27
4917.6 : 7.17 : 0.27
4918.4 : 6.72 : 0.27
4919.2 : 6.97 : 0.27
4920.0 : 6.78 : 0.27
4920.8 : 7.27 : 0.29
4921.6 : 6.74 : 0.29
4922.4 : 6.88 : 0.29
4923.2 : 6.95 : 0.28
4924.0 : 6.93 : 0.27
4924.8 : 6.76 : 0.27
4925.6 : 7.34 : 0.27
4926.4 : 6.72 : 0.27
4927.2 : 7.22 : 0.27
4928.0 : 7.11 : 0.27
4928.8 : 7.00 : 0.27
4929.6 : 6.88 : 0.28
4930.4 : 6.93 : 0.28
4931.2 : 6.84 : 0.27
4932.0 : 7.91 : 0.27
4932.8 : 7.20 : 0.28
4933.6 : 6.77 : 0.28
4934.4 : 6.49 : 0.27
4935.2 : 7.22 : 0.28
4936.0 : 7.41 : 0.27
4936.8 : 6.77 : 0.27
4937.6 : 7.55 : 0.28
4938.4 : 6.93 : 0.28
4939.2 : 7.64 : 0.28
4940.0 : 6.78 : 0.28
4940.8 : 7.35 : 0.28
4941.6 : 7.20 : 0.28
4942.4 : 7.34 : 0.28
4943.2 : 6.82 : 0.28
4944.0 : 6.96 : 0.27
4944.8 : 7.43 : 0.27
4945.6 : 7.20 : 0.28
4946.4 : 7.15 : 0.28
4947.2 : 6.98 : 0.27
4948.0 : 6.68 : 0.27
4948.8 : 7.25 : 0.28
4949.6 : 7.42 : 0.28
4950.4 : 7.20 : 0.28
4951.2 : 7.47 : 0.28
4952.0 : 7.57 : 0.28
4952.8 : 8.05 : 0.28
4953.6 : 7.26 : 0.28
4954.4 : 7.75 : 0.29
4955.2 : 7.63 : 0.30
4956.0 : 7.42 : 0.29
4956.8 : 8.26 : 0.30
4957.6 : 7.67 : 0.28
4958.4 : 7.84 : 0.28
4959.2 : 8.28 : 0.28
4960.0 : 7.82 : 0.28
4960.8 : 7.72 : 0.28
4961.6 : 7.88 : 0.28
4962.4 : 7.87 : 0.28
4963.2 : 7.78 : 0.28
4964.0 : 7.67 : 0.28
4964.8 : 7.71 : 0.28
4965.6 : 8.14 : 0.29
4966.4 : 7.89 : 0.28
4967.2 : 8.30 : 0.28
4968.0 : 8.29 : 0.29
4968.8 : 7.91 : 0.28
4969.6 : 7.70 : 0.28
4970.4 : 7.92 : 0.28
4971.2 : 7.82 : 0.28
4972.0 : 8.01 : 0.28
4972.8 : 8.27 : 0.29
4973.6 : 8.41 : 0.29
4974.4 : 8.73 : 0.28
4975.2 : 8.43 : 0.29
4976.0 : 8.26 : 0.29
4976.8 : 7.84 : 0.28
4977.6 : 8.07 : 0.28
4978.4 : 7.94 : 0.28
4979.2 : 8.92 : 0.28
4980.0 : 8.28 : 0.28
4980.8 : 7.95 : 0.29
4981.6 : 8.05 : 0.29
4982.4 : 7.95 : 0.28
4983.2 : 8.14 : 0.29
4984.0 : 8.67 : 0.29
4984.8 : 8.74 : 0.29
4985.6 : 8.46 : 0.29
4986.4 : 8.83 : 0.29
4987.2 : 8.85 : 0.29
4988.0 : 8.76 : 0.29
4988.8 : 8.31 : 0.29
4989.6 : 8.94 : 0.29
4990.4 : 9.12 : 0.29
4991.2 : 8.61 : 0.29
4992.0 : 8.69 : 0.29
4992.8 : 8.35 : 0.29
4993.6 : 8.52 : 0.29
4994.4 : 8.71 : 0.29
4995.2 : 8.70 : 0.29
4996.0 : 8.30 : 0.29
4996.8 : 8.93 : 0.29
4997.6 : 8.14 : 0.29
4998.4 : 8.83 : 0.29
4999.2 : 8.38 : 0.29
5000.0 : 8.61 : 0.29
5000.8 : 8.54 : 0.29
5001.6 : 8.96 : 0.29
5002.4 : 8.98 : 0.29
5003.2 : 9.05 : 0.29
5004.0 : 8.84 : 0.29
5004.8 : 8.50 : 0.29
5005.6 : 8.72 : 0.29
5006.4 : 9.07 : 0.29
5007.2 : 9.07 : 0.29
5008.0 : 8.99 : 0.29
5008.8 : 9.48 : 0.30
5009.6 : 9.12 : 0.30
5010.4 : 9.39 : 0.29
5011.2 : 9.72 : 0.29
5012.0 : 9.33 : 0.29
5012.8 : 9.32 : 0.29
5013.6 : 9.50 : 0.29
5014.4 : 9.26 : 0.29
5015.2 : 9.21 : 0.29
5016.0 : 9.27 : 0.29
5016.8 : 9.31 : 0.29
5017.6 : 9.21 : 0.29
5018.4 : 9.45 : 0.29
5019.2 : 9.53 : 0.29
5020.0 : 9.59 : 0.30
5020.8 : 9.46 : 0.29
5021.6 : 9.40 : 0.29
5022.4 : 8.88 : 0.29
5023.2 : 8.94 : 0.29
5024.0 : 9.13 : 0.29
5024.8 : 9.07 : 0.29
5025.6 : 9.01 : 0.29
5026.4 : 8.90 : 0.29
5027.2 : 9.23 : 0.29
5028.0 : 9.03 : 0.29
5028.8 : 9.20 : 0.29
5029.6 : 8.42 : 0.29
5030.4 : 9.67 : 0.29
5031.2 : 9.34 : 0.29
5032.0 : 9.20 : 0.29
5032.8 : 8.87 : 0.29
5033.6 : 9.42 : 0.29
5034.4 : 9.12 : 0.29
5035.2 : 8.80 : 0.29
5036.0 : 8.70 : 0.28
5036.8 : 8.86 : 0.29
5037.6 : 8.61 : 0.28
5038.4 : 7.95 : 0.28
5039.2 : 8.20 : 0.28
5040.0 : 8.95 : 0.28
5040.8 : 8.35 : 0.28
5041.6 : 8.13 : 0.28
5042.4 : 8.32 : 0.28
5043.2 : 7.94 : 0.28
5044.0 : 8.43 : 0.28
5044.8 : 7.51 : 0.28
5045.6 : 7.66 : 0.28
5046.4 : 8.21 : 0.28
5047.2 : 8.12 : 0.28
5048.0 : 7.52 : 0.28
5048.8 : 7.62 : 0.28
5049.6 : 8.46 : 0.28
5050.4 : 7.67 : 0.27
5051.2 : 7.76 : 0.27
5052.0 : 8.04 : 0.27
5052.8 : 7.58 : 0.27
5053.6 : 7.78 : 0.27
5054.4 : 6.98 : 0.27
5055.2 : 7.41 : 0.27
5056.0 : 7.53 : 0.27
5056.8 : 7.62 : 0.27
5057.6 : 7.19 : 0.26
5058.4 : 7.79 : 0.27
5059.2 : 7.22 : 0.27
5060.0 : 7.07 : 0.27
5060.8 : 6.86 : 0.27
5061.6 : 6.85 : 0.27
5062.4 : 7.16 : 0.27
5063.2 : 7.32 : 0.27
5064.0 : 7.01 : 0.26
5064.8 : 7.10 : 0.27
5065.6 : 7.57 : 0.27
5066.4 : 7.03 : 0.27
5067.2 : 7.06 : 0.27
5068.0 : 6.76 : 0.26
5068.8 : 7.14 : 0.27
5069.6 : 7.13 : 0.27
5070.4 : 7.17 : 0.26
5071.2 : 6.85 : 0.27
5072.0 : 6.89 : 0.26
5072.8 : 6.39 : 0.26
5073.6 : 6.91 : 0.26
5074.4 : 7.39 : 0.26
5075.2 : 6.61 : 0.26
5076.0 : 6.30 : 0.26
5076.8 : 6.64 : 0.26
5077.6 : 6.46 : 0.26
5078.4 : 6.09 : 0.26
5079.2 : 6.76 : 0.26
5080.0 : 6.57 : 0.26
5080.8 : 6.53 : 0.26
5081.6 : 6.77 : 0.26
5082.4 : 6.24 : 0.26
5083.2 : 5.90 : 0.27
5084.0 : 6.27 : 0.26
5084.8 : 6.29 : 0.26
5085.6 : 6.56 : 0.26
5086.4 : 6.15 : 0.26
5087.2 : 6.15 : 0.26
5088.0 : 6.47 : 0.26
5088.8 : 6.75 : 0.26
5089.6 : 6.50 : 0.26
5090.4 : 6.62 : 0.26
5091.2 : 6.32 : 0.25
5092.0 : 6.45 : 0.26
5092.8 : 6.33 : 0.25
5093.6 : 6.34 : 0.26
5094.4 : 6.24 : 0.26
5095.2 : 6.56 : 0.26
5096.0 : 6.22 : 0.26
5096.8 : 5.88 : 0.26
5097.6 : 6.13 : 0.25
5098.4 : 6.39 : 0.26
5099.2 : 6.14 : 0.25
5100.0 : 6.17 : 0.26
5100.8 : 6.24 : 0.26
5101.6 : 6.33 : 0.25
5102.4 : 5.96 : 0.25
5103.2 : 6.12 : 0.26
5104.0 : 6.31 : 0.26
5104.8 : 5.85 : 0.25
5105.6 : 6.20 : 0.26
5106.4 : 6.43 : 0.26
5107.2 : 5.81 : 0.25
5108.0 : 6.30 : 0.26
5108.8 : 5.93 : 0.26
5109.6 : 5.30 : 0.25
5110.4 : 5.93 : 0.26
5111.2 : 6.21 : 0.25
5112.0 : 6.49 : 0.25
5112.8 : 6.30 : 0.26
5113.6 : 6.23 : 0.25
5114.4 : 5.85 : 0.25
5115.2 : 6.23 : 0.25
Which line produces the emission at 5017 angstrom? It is C III]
